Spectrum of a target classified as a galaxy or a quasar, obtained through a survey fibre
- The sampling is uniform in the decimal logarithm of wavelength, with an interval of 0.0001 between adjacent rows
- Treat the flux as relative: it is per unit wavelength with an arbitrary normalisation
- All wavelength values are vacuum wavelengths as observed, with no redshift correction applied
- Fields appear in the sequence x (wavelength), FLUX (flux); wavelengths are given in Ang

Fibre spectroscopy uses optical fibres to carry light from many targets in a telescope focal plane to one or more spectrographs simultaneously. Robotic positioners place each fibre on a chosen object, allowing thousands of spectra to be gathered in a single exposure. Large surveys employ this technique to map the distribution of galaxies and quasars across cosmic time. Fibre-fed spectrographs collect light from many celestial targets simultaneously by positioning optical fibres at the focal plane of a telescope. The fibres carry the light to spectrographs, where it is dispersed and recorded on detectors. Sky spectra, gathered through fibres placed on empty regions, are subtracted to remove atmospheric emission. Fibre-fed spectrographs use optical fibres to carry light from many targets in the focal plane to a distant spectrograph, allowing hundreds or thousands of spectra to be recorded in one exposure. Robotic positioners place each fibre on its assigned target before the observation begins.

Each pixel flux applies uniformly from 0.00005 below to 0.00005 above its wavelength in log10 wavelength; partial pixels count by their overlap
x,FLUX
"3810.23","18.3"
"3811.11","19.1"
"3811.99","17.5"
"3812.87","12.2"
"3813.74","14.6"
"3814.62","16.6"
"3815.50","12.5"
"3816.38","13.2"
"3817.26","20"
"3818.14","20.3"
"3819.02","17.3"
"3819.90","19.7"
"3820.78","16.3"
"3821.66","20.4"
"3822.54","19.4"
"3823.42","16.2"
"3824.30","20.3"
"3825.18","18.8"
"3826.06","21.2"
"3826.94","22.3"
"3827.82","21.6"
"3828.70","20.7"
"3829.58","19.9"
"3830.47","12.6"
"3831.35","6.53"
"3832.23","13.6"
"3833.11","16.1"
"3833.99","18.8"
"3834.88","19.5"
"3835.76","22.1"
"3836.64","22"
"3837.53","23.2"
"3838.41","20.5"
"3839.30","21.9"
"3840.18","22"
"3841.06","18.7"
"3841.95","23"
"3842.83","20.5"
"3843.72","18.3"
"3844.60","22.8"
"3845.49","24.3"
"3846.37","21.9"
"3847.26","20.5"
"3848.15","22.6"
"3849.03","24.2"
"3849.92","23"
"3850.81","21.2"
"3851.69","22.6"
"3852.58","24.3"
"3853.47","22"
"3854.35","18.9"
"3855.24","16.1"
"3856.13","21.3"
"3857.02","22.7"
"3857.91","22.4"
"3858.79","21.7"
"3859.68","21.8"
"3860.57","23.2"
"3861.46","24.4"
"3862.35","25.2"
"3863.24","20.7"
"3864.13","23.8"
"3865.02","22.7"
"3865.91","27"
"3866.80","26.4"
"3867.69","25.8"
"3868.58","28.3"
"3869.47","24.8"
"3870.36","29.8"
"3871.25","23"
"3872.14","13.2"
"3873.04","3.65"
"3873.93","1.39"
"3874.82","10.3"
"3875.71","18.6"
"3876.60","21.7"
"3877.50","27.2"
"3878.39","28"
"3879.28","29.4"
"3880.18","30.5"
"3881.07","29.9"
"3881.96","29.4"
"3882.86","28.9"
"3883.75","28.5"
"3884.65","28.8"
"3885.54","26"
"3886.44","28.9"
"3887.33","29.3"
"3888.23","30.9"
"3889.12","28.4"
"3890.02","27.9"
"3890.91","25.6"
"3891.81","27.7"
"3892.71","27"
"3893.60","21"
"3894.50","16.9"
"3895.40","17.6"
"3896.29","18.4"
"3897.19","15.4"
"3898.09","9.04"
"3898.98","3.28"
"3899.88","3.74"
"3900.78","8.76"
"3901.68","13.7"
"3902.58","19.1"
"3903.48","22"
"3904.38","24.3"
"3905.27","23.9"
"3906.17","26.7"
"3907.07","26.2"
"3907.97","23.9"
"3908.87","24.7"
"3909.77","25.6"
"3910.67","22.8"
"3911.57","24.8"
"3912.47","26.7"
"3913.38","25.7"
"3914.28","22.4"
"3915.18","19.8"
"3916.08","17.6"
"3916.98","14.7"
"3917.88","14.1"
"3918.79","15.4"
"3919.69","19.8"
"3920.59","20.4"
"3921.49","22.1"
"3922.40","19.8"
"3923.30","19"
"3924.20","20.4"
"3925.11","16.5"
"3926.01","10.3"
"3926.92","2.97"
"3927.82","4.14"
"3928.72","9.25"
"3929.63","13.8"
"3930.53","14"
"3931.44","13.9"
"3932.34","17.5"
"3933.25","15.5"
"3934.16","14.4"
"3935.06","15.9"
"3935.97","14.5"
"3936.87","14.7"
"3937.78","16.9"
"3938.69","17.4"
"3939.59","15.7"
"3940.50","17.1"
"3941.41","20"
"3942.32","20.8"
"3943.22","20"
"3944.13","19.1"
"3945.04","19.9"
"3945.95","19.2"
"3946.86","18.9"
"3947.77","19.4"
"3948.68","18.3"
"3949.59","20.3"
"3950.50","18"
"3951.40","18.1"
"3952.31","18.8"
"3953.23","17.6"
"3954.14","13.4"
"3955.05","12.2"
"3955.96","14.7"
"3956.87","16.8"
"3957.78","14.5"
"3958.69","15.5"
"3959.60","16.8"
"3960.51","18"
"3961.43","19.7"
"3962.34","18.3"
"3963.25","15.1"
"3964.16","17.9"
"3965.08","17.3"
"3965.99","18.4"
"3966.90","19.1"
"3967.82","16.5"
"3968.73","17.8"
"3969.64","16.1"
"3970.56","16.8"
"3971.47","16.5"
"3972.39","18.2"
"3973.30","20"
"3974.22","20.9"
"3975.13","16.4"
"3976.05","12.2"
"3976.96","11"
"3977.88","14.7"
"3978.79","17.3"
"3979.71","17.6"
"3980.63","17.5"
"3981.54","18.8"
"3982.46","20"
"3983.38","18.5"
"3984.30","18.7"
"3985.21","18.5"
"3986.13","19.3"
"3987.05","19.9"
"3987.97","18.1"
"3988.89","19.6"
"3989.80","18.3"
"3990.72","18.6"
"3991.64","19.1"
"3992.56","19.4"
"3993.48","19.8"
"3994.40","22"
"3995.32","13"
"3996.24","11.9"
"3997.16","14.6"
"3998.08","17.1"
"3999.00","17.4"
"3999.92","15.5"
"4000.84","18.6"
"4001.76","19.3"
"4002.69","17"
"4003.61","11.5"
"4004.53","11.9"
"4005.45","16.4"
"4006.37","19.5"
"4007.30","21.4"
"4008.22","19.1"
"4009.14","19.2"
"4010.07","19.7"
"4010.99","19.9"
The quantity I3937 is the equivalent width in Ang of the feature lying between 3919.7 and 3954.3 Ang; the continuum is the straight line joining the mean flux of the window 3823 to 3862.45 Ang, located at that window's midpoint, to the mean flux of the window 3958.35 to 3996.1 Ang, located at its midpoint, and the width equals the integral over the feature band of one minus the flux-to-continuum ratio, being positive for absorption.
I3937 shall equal 3.63 Ang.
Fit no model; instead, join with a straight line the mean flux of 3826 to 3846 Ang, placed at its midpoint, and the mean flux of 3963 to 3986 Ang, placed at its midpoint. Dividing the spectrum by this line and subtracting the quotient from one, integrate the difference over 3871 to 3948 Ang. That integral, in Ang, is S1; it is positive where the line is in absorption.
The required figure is -4.3 Ang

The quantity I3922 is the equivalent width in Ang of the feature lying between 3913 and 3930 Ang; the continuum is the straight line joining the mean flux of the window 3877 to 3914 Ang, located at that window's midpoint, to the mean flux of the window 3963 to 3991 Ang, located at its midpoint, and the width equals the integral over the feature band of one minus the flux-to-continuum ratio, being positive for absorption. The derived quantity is 4.2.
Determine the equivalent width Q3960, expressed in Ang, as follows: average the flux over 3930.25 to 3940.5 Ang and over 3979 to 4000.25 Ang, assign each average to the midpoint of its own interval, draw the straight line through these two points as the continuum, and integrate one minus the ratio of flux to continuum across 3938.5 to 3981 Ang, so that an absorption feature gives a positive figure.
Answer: -1.9 Ang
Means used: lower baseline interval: 15.6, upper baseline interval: 18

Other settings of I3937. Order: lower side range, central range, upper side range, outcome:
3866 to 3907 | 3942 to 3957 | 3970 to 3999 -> 0.9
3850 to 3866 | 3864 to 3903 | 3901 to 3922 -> 0.2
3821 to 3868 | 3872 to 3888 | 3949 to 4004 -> -2.7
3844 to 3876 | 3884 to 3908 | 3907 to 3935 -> -2.4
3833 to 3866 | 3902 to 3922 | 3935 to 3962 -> -3.0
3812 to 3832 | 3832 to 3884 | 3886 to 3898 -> -3.6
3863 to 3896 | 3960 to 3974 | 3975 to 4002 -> 0.7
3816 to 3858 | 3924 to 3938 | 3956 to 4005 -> 3.8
